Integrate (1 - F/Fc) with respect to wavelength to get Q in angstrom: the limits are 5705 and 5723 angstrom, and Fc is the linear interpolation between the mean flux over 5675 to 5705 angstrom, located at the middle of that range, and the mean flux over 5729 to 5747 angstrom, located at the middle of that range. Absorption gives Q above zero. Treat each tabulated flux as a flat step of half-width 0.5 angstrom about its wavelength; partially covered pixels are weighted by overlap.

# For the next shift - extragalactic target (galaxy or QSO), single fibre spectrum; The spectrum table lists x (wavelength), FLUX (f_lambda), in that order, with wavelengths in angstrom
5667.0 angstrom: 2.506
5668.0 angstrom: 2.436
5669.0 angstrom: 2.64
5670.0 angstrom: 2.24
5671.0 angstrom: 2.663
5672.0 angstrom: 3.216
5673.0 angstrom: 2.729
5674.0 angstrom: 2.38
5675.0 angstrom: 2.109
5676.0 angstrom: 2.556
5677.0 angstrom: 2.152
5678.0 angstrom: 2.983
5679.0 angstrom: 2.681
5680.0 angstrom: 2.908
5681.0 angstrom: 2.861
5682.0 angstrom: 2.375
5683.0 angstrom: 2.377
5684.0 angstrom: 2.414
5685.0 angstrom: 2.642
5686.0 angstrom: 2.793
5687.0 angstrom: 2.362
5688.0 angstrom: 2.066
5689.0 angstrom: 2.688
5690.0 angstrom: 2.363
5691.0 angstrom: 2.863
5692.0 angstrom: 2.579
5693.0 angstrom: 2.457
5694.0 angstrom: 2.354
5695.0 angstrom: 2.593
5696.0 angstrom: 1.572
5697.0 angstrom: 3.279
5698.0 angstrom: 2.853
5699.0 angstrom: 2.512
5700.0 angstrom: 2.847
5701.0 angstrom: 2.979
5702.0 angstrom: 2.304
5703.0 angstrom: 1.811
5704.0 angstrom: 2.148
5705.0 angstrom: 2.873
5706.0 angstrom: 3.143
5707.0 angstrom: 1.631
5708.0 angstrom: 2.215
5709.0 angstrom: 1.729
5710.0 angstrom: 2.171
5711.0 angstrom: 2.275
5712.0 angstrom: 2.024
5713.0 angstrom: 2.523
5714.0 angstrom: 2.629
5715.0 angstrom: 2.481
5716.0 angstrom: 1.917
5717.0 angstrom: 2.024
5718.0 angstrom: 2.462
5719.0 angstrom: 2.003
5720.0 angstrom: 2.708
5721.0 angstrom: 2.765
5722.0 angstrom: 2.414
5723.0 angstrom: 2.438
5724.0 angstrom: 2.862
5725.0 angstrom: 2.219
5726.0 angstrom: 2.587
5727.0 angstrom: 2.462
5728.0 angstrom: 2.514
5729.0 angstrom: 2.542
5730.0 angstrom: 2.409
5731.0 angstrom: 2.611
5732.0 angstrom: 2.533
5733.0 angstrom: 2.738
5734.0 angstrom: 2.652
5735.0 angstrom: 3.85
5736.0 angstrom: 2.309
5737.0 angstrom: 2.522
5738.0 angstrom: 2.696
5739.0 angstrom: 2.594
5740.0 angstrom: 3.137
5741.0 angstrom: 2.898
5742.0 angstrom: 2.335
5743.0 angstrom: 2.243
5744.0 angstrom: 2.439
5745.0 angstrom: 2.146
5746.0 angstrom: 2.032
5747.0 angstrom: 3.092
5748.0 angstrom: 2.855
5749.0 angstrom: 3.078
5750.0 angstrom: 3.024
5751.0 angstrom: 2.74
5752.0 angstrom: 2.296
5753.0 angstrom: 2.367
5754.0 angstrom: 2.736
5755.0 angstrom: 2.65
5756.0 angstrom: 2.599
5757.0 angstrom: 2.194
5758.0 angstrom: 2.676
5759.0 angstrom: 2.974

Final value 1.7 angstrom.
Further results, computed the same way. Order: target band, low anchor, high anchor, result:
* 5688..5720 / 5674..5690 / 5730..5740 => 2.6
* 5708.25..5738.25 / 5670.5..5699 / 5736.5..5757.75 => 1.4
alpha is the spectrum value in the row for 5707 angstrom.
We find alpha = 1.631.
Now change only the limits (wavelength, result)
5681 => 2.861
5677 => 2.152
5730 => 2.409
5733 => 2.738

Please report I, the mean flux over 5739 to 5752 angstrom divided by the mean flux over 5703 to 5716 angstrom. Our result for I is 1.16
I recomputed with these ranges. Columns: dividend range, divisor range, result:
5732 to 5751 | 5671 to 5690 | 1.05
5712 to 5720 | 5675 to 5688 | 0.90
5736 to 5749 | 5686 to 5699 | 1.03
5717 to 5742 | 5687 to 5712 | 1.08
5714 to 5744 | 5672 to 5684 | 0.99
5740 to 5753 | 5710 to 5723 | 1.11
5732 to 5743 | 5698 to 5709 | 1.13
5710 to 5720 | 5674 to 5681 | 0.89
